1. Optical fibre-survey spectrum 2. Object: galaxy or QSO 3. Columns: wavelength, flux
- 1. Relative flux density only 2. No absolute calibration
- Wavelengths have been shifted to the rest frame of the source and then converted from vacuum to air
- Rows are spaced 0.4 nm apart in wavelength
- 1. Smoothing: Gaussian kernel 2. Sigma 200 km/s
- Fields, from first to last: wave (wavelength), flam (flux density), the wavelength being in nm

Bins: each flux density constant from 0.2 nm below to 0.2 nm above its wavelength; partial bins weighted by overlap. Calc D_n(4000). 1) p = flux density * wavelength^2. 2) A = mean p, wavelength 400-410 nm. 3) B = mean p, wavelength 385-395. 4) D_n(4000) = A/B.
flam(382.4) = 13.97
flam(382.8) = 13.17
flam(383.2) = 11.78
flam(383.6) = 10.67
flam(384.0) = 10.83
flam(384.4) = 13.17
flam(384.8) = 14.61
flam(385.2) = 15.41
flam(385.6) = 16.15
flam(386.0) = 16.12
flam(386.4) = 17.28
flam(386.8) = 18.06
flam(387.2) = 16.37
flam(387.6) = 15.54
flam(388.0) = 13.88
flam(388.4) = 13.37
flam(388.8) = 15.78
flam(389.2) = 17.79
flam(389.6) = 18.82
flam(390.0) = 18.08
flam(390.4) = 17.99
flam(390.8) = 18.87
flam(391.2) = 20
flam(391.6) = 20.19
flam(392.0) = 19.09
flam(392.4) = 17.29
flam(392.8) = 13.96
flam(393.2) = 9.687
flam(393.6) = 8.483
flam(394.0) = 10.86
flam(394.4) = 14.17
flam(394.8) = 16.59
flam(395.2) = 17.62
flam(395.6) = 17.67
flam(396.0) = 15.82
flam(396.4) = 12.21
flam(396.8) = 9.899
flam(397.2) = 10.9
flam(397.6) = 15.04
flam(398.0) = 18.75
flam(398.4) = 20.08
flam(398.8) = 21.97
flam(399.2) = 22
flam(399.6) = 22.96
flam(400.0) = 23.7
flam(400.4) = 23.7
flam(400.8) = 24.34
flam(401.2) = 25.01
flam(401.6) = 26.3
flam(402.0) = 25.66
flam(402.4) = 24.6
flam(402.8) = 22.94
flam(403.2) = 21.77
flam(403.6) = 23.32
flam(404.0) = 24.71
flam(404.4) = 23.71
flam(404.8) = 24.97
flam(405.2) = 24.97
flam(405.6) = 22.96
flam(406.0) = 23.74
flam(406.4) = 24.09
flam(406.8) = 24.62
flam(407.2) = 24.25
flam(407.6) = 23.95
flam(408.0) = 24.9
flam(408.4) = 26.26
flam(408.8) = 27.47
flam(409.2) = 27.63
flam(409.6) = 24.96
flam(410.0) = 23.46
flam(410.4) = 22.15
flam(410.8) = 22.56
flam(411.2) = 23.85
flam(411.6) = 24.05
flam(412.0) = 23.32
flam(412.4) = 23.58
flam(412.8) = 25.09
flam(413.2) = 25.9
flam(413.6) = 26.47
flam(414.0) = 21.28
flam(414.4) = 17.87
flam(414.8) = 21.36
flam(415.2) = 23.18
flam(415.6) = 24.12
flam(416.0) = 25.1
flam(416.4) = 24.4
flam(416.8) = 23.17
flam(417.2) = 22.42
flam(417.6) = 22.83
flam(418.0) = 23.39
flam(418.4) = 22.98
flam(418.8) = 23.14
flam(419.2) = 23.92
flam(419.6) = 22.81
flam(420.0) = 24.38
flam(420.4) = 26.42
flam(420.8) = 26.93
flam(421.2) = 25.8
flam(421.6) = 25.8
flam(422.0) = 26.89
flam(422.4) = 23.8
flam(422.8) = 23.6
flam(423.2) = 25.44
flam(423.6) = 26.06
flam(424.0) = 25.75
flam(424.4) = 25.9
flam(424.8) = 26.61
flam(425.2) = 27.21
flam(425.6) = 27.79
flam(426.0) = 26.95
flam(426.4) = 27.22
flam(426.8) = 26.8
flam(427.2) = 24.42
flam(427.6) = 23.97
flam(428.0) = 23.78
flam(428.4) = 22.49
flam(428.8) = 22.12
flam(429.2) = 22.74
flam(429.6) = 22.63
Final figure 1.66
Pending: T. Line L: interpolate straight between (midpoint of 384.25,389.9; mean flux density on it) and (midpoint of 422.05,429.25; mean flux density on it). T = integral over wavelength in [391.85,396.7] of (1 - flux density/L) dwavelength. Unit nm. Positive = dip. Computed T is 0.92 nm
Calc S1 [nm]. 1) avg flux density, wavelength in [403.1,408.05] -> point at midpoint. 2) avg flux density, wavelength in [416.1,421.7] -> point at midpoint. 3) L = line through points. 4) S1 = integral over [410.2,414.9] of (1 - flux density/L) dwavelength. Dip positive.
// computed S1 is 0.18 nm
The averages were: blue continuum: 24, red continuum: 24.2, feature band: 23.2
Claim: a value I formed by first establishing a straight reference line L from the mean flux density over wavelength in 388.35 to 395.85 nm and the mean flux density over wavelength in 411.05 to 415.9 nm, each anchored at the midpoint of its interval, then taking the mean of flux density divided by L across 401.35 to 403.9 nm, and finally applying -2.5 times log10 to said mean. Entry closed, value -0.221 mag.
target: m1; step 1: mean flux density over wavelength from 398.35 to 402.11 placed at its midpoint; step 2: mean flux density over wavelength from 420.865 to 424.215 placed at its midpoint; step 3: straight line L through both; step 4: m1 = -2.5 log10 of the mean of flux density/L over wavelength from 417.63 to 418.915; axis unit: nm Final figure 0.089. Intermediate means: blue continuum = 23.7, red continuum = 25.5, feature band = 23.1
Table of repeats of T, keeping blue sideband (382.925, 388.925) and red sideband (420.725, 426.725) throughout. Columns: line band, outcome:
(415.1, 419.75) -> 0.136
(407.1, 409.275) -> -0.440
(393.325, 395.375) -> 0.457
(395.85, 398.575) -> 0.521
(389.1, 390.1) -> -0.166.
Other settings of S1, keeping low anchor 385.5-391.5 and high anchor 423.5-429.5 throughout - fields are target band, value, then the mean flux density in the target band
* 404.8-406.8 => -0.322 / 24.1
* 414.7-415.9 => -0.019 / 23.2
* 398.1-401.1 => -0.493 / 22.6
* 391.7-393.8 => 0.455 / 14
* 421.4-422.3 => -0.067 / 26.1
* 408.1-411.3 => -0.478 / 24.8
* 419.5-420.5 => -0.028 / 24.5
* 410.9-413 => -0.172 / 23.9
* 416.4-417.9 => 0.011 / 23.1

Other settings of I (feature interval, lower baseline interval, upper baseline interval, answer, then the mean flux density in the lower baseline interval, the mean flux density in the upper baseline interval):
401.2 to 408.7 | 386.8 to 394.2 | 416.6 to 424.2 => -0.21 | 16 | 24.5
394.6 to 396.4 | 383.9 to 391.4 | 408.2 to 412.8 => 0.17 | 16.3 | 24.5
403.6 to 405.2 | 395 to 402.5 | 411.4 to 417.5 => -0.16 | 19.8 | 23.4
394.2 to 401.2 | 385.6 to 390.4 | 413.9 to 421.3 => 0.03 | 16.5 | 23.4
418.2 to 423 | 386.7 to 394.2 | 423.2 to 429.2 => -0.03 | 16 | 25.4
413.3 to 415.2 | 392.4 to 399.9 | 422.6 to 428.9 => -0.02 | 15.6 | 25.4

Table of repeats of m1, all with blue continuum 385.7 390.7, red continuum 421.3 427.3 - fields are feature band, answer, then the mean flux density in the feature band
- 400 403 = -0.219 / 24.6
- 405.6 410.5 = -0.139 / 24.8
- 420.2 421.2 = -0.059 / 26.5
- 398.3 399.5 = -0.115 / 21.6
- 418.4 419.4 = 0.055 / 23.4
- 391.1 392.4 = -0.107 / 19.4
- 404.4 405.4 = -0.178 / 24.7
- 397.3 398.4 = 0.134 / 16.9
